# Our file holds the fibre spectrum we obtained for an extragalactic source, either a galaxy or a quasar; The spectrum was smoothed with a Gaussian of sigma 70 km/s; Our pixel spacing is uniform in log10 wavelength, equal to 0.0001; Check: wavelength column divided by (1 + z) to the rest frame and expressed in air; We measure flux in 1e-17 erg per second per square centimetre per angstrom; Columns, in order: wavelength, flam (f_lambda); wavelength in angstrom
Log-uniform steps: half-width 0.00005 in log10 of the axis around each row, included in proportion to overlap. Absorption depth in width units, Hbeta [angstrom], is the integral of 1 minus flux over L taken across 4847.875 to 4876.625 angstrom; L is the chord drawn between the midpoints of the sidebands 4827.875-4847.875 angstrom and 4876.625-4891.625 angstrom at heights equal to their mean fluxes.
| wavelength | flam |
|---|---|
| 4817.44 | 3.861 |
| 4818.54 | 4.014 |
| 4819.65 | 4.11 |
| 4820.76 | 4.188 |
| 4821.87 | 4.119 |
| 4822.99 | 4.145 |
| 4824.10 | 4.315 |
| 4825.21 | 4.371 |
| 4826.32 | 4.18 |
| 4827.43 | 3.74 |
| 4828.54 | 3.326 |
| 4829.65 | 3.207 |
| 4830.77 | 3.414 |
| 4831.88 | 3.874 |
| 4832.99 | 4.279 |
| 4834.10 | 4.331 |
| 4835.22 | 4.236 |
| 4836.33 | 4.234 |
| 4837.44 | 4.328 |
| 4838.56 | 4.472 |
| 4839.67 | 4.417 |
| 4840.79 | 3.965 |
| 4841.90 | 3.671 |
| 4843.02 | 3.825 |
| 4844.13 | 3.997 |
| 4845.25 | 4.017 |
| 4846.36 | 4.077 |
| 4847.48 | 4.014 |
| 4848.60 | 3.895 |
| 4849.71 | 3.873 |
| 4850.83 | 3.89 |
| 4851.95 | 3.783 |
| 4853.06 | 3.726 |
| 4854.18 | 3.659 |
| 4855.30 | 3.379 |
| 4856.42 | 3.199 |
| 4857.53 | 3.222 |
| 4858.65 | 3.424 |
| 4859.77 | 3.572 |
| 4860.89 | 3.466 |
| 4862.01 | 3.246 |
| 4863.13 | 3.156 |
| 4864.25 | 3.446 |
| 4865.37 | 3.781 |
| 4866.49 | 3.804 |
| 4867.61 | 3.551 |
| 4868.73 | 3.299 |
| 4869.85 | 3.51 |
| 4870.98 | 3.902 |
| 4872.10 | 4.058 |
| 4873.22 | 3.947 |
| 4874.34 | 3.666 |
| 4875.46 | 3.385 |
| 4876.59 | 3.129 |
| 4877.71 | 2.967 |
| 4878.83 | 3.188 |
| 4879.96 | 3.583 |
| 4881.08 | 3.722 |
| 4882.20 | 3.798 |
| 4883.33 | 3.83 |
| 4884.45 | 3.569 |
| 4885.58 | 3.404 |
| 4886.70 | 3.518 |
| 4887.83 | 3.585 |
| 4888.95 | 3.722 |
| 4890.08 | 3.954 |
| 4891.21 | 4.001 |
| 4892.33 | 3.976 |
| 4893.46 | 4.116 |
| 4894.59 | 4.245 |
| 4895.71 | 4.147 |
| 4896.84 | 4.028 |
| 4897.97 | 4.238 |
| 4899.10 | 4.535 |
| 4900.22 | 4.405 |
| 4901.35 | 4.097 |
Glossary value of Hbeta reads 1.4 angstrom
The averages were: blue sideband 3.98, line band 3.59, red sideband 3.58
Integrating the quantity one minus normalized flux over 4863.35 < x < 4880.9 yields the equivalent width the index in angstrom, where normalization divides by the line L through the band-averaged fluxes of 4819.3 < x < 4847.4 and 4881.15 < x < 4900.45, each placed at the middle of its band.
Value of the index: 1.9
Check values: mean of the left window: 4.03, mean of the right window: 3.93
